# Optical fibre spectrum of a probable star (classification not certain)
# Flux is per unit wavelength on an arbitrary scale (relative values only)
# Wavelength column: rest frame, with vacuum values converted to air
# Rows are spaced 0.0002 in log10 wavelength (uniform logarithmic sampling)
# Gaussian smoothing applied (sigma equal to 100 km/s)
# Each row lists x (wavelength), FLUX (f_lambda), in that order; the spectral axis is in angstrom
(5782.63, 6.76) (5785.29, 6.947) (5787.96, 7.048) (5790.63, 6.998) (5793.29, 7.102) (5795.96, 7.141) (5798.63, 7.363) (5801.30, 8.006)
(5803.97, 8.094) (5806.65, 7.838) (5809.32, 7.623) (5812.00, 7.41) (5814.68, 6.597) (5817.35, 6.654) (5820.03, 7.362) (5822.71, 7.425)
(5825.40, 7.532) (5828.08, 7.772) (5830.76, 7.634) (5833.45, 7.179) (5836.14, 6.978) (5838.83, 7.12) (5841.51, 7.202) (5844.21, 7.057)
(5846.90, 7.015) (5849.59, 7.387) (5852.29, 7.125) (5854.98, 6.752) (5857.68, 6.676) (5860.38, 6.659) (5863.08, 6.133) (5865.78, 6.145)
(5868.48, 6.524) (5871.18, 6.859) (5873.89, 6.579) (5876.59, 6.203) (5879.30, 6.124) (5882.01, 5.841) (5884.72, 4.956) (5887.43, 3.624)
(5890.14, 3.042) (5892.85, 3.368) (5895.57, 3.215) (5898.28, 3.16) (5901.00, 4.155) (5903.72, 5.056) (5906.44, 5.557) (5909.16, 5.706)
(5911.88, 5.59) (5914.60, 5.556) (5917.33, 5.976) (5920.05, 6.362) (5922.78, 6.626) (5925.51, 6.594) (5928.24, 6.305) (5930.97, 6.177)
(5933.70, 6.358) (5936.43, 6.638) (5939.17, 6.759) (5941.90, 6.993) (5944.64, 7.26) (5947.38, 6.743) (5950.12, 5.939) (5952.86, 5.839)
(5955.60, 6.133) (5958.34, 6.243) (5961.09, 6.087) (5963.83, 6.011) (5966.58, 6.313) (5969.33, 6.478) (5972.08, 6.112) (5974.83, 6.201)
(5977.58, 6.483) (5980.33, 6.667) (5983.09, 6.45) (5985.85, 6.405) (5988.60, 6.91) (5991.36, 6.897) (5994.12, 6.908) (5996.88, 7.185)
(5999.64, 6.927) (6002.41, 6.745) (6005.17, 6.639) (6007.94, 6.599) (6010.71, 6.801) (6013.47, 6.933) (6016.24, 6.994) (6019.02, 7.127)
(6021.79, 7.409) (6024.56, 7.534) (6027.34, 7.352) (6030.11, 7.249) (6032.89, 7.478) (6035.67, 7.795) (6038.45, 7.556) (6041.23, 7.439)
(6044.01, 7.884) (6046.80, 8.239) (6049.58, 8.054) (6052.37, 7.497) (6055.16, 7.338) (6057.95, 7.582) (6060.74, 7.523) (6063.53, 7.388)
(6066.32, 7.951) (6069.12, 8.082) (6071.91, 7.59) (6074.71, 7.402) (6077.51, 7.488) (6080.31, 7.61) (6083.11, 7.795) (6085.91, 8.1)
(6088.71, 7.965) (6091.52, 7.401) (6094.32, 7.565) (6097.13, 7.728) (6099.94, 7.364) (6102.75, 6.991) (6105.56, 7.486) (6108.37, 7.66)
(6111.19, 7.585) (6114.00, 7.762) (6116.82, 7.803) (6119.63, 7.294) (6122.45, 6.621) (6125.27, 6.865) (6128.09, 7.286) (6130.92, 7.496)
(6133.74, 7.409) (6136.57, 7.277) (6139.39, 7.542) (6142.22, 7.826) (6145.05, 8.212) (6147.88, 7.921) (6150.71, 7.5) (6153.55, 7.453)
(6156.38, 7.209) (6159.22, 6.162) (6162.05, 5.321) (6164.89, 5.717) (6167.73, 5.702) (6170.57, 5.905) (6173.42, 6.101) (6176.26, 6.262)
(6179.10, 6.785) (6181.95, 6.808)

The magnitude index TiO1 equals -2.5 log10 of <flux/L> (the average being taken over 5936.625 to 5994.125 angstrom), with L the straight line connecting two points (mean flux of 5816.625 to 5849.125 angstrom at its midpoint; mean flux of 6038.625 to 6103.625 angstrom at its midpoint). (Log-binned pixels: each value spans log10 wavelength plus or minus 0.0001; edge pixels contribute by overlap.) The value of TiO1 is 0.16 mag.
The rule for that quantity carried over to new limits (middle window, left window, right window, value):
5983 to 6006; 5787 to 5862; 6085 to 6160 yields 0.09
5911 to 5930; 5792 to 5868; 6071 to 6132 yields 0.18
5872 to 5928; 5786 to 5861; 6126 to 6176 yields 0.35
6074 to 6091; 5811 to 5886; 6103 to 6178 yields -0.11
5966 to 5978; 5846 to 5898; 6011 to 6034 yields 0.07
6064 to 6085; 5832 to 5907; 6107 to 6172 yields -0.13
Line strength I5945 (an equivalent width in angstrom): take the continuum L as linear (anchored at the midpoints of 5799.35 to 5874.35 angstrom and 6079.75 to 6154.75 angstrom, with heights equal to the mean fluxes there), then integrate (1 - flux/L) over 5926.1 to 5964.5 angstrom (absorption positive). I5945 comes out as 4.6 angstrom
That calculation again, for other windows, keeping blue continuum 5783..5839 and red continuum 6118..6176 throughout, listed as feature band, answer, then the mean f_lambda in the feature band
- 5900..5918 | 4.58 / 5.37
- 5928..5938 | 1.10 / 6.38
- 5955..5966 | 1.56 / 6.13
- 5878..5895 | 6.59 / 4.43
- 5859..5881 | 2.60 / 6.39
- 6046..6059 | -1.26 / 7.72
